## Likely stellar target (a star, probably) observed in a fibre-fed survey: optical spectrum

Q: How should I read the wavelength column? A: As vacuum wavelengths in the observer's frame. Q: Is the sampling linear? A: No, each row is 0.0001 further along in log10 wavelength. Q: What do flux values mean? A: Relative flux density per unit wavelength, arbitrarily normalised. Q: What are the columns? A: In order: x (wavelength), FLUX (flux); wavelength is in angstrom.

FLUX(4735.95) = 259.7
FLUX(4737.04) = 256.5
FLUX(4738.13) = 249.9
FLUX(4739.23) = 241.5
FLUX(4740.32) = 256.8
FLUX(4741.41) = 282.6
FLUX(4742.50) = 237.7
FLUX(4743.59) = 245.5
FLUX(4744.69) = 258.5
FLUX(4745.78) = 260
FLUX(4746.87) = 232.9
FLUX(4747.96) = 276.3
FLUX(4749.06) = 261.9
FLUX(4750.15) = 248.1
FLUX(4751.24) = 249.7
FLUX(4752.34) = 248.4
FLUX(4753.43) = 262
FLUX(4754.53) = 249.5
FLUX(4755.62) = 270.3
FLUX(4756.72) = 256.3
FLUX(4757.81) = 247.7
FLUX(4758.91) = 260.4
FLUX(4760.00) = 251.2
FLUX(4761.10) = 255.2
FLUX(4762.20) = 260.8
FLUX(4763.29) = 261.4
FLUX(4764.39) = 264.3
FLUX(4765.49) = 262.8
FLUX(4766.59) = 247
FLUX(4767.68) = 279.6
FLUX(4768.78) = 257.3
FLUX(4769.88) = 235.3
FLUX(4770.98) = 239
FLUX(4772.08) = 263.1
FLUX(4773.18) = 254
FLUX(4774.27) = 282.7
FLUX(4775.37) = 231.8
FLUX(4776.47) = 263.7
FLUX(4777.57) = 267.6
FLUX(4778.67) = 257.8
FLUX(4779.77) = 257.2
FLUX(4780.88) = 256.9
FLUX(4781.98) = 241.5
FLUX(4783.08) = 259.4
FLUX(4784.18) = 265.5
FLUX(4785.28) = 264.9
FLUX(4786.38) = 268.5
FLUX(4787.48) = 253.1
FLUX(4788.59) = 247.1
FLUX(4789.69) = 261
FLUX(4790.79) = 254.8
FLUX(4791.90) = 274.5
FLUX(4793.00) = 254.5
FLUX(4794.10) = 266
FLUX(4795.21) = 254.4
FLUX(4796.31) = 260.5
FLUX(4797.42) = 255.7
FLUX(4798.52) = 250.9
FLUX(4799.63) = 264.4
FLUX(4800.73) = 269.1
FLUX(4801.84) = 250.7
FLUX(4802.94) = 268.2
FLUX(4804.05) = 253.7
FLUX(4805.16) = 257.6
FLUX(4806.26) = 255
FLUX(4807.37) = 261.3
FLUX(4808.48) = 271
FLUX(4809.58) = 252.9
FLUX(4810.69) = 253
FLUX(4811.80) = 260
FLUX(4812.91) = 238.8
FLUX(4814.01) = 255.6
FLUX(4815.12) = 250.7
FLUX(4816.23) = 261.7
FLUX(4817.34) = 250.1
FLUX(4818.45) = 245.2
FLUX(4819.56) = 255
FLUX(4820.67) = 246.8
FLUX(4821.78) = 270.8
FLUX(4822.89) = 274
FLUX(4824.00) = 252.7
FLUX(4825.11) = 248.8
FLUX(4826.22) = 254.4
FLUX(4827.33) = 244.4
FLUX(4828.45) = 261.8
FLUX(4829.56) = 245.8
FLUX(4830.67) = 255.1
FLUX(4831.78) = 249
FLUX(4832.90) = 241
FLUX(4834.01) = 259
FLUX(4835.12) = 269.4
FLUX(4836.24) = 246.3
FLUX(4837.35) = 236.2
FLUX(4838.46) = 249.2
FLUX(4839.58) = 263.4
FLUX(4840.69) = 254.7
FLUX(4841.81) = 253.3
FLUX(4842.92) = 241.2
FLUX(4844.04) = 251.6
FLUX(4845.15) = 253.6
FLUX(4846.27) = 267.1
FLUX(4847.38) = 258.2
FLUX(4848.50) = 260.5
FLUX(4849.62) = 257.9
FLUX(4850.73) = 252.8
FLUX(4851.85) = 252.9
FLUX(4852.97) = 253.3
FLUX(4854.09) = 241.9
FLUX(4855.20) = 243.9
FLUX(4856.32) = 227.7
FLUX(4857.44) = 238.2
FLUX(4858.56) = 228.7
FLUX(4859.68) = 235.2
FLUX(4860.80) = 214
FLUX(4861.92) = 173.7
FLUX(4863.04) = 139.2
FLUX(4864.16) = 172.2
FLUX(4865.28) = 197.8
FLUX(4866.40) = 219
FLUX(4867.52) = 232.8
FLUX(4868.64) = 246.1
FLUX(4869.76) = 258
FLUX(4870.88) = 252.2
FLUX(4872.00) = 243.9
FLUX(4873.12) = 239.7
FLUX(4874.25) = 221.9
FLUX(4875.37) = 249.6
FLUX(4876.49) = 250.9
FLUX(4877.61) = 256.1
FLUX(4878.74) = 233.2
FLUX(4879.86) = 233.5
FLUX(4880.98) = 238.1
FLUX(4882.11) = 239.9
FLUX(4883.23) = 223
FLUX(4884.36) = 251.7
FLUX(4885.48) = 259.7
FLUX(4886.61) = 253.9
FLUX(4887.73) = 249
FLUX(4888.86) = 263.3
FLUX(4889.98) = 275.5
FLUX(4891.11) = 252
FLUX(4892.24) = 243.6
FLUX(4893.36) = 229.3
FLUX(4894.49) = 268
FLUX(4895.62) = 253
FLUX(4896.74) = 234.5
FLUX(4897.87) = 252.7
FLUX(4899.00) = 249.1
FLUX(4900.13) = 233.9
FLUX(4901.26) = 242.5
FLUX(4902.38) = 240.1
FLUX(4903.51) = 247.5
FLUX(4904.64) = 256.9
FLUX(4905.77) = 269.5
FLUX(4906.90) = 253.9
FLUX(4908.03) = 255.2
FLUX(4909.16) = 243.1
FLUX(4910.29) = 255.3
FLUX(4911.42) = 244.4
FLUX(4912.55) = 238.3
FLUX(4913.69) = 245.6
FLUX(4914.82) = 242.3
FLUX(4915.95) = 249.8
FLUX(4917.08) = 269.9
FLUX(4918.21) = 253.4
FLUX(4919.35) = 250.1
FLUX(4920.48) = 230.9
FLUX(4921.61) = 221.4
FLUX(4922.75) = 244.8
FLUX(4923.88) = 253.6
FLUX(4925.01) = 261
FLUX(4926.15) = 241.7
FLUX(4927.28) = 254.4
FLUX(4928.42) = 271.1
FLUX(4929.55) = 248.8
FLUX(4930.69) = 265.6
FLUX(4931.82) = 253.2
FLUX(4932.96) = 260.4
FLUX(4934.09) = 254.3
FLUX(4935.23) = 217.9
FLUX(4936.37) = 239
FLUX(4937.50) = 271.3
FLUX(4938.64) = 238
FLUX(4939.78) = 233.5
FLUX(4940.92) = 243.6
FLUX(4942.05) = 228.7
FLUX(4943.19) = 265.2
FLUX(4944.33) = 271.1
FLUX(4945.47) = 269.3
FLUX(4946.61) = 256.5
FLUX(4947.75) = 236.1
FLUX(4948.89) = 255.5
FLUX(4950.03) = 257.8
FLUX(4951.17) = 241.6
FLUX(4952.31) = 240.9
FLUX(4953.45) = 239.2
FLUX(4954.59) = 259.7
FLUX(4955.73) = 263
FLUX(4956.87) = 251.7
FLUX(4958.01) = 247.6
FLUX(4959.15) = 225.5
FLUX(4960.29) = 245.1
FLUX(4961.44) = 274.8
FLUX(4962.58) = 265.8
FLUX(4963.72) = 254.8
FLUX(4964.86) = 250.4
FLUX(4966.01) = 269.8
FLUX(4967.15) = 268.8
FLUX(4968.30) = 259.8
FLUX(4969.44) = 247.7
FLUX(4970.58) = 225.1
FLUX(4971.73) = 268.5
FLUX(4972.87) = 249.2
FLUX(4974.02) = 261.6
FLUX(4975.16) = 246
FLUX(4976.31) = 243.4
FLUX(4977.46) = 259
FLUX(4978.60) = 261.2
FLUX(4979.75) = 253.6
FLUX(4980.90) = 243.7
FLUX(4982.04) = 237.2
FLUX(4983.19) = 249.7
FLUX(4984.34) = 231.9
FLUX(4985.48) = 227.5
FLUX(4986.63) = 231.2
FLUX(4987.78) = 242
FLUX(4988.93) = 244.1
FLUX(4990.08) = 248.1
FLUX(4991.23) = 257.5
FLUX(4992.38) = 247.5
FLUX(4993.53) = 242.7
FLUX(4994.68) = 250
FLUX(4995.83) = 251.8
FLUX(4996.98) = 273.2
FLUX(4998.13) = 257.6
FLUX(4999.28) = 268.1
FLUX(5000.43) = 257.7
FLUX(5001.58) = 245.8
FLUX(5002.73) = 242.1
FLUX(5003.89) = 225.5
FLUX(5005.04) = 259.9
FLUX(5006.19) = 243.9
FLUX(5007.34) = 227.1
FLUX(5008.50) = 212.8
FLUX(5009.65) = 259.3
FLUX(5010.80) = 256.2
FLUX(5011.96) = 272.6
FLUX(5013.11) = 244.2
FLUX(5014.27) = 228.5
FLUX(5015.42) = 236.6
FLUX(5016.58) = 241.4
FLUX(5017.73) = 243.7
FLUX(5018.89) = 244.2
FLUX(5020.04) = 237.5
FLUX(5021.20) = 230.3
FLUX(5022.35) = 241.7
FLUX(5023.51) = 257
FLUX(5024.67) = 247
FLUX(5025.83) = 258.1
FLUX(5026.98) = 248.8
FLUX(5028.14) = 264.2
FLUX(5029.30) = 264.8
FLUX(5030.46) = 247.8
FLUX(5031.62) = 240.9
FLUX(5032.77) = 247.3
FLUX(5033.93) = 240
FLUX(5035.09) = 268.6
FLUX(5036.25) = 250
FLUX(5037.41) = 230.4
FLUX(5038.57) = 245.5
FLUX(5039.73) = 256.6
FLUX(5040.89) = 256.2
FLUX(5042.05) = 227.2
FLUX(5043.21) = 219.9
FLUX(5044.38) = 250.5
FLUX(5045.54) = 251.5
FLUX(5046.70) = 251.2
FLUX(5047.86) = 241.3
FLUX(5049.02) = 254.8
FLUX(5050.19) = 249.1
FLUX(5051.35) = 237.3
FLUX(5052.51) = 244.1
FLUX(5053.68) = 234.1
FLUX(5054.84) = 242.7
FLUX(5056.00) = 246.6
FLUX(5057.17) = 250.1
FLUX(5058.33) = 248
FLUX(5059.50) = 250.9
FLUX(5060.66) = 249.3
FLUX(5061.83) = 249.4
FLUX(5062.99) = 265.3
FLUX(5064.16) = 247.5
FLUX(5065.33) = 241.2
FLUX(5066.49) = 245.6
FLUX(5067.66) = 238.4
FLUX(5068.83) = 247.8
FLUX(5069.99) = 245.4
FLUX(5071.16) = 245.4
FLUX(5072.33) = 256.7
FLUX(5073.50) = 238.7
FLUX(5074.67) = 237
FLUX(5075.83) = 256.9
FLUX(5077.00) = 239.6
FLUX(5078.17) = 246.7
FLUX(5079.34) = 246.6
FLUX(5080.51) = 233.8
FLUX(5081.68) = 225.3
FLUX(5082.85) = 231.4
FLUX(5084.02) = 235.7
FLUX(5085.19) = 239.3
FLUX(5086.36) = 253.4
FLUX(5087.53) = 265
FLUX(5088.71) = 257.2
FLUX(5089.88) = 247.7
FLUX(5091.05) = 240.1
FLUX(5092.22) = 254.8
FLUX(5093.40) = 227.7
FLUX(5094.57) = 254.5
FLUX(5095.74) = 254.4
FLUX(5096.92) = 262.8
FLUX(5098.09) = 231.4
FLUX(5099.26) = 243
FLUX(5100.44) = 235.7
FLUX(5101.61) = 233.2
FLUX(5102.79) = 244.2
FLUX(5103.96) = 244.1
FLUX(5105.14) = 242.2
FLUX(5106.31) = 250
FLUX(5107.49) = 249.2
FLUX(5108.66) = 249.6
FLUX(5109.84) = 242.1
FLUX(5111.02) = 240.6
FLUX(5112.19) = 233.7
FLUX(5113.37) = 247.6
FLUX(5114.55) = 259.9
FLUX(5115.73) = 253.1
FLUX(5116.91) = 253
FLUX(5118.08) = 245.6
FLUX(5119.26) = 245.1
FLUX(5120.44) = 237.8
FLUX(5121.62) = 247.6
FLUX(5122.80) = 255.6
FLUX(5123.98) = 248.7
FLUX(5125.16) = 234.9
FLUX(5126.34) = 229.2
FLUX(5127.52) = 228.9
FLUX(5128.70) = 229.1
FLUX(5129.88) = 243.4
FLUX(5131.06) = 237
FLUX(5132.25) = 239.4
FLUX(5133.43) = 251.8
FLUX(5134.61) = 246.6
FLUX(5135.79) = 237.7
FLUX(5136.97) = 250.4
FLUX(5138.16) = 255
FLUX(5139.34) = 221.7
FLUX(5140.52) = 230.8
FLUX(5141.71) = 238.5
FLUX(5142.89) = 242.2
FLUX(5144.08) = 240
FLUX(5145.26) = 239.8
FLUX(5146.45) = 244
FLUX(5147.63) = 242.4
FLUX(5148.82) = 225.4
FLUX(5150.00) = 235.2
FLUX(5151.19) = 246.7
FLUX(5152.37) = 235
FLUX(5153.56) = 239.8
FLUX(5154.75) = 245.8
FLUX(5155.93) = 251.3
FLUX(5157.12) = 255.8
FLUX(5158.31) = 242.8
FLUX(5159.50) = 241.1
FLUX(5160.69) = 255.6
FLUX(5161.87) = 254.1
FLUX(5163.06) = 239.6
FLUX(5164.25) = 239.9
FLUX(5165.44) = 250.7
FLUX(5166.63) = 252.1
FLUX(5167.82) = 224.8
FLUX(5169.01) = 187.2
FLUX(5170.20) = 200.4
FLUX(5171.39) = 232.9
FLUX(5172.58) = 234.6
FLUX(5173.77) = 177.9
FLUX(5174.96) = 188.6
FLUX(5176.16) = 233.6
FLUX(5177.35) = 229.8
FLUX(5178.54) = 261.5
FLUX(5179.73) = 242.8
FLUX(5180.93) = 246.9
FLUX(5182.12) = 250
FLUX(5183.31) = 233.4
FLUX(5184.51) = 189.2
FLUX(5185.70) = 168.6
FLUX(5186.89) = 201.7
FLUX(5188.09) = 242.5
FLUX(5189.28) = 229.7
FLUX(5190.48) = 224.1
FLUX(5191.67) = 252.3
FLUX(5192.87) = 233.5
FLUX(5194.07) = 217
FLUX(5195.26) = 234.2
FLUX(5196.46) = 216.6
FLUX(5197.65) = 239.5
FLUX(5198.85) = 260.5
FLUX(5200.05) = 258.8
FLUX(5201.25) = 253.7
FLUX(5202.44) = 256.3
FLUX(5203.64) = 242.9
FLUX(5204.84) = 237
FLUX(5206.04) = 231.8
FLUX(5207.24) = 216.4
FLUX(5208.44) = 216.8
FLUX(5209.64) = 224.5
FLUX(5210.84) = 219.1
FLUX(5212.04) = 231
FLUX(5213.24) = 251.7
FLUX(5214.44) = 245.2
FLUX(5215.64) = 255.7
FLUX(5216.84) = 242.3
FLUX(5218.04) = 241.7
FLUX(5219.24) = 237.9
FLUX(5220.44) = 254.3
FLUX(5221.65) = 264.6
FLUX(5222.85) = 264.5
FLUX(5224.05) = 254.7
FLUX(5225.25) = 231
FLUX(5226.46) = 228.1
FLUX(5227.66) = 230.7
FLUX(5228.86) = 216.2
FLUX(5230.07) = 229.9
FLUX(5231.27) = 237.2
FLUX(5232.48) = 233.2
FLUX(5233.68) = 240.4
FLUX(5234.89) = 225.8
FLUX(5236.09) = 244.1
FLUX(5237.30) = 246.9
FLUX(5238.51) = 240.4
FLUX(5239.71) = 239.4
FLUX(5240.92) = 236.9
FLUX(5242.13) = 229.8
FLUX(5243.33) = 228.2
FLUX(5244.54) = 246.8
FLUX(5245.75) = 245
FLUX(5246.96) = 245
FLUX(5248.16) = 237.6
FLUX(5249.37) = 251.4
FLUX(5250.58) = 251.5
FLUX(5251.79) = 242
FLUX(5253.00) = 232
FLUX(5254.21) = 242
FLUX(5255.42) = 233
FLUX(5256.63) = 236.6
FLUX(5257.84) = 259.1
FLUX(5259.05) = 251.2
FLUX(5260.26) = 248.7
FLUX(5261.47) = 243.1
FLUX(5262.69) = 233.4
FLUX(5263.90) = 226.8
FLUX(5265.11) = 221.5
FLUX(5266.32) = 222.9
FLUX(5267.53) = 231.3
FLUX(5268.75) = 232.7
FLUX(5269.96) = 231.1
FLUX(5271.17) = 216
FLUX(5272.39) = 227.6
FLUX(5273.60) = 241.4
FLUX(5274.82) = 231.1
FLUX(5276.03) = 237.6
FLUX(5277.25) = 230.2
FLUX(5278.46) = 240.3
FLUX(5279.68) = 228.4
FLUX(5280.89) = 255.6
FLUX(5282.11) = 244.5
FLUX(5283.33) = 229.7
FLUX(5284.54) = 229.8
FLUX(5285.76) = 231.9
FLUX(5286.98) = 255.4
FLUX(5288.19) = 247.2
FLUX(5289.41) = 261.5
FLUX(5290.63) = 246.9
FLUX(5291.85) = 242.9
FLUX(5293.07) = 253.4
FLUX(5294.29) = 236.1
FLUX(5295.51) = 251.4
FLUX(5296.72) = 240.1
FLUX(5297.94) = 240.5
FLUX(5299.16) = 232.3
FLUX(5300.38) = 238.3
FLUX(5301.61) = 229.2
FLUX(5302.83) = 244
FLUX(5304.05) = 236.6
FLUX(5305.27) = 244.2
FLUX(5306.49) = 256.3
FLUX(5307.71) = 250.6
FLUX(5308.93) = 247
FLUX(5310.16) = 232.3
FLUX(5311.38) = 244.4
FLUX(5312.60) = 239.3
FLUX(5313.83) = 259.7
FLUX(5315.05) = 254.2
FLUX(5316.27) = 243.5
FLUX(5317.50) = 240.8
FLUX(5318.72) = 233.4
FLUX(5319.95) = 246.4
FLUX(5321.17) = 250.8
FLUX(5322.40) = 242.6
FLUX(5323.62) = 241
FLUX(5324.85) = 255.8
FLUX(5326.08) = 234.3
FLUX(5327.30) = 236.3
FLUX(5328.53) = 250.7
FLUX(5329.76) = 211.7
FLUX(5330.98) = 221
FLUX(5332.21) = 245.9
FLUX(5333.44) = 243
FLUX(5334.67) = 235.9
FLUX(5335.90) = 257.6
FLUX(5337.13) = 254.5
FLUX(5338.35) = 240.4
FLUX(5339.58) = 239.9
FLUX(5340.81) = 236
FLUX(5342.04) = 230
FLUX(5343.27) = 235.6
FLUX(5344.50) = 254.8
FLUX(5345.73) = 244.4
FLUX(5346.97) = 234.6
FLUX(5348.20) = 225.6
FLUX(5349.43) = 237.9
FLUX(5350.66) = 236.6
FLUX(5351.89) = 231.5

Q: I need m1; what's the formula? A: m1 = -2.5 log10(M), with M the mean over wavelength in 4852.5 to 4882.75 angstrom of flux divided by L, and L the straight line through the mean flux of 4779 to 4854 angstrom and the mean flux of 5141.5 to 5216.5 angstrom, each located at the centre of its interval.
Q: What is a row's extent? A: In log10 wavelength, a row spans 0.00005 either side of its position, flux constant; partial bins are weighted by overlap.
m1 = 0.11 mag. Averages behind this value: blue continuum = 256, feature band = 229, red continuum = 234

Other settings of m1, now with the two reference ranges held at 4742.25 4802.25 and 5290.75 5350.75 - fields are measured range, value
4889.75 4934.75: 0.01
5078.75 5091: 0.02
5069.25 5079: 0.01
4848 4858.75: 0.04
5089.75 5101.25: 0.01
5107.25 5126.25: 0.01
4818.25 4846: 0.01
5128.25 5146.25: 0.03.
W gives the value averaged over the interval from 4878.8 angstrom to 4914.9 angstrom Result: 248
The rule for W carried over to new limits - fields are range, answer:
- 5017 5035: 248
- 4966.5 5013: 249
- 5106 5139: 244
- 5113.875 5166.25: 243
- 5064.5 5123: 245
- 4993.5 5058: 247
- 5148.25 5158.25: 242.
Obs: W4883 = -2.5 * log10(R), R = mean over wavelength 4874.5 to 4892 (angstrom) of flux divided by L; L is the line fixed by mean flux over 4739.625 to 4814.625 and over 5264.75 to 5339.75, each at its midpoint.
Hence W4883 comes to 0.03 mag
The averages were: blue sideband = 257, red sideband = 240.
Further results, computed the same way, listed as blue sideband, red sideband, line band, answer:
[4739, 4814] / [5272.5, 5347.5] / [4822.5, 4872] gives 0.06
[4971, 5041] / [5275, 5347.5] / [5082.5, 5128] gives 0.00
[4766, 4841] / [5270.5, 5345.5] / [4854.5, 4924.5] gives 0.06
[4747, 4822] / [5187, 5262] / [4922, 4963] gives 0.00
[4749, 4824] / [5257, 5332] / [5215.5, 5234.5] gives 0.01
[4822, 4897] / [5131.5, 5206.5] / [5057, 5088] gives -0.03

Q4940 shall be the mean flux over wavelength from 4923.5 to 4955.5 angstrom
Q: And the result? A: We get 251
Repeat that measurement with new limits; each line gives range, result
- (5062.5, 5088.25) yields 245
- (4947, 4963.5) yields 251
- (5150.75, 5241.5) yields 235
